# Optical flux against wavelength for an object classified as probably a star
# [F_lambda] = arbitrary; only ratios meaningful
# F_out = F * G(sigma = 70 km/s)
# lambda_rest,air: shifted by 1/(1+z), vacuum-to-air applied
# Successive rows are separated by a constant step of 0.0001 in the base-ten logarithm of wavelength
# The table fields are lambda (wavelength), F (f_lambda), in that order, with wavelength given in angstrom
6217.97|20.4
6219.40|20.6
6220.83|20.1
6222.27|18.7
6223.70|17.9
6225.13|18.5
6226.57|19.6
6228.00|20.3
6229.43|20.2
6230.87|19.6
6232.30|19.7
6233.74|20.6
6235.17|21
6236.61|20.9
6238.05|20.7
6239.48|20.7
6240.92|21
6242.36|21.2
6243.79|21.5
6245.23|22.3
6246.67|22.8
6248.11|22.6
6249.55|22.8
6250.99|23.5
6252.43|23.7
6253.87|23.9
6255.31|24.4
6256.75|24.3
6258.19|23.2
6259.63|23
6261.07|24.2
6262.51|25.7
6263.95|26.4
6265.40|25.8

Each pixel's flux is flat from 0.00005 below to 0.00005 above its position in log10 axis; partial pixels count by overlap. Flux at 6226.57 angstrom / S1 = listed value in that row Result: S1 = 19.6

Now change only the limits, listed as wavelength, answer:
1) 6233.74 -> 20.6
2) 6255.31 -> 24.4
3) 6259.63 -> 23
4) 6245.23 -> 22.3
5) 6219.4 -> 20.6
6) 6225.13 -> 18.5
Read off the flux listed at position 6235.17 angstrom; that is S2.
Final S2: 21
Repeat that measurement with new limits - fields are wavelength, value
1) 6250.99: 23.5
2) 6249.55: 22.8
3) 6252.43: 23.7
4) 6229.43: 20.2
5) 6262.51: 25.7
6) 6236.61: 20.9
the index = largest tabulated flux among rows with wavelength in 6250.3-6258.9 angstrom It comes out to 24.4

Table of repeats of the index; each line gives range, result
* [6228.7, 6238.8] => 21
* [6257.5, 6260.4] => 23.2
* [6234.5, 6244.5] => 21.5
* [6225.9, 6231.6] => 20.3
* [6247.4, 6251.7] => 23.5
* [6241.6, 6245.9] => 22.3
